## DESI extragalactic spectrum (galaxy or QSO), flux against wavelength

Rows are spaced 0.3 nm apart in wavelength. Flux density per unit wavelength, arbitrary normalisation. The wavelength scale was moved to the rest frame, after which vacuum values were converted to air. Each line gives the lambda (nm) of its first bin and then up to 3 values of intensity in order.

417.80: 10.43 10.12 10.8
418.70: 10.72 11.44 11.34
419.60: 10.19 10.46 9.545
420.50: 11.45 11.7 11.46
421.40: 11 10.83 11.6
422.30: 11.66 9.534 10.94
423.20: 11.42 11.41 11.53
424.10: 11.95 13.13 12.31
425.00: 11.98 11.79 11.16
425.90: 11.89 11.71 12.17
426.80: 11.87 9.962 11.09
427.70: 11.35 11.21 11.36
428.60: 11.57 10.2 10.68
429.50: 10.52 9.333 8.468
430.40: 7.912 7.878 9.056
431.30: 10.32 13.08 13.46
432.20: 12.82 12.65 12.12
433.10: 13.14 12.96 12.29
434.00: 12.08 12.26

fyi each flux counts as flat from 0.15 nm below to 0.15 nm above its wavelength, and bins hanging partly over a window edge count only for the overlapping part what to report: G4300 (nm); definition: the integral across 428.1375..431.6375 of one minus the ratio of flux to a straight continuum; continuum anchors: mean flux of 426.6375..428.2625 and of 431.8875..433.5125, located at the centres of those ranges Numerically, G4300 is 0.572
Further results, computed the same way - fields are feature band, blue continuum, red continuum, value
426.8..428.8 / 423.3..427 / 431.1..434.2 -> 0.157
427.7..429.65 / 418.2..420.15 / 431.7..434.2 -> 0.182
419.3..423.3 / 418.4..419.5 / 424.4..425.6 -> 0.188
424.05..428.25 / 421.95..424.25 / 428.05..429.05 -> -0.199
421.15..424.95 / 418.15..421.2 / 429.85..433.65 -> -0.176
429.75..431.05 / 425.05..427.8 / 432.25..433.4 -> 0.404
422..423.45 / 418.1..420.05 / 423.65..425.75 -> 0.070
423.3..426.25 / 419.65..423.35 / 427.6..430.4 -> -0.329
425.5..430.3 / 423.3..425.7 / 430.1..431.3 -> -0.383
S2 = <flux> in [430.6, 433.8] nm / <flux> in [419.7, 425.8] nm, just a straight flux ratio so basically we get 1.05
